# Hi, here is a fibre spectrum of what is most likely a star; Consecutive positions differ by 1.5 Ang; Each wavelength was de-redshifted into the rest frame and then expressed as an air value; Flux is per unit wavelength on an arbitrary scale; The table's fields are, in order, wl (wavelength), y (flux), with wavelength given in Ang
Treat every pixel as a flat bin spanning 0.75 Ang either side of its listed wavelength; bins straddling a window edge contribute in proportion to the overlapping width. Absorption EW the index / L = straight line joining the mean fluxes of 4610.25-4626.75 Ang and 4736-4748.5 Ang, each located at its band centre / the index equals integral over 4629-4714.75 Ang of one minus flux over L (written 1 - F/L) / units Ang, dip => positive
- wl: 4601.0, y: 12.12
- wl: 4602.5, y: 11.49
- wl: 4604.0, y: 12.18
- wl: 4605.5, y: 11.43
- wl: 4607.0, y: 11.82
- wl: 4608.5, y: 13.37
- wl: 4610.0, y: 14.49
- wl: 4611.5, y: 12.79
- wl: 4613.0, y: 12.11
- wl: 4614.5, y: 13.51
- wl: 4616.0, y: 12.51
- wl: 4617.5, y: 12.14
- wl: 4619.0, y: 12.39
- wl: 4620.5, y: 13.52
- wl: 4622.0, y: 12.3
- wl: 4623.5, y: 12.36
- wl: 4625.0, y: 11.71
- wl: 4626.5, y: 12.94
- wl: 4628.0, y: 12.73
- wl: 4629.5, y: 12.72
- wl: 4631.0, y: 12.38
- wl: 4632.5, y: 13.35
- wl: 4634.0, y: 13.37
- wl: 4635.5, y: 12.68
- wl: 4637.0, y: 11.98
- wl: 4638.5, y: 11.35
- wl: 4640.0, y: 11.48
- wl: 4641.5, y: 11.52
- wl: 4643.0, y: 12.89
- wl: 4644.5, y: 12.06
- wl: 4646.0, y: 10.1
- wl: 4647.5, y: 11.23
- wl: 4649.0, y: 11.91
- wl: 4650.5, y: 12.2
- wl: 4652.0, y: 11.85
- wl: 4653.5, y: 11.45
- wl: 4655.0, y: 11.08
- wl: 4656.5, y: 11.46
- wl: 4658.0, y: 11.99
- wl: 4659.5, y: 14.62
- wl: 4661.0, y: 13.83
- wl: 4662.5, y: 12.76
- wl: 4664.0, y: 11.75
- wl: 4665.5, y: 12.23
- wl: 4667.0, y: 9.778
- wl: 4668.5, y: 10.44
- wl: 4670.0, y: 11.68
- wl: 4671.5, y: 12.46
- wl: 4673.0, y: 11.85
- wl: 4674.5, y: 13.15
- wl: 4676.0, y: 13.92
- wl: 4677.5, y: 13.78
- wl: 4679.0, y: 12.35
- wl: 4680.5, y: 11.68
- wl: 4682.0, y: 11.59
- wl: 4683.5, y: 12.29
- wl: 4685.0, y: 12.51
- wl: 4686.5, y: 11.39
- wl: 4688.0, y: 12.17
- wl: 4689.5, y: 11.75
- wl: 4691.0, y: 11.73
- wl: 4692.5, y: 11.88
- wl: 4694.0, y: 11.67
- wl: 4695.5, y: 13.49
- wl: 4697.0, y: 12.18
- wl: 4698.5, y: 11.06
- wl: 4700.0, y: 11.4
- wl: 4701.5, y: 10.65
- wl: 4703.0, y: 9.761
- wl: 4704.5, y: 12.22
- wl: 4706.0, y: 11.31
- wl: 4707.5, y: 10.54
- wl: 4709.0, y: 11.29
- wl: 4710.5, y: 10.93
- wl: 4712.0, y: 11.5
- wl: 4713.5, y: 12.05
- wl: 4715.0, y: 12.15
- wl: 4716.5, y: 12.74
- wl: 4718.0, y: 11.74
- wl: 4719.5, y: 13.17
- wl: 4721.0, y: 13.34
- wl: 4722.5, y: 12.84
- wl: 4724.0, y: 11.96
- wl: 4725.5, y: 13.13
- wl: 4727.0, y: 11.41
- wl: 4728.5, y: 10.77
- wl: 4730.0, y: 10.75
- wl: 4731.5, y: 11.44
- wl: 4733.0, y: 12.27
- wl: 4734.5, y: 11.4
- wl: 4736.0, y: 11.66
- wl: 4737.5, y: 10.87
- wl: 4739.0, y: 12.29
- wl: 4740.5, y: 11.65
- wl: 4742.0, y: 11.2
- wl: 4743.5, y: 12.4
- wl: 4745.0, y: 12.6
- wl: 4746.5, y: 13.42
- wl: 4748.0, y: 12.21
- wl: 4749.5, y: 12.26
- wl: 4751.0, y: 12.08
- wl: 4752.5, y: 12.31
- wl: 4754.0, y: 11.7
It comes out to 3.0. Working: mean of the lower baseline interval 12.6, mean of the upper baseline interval 12.1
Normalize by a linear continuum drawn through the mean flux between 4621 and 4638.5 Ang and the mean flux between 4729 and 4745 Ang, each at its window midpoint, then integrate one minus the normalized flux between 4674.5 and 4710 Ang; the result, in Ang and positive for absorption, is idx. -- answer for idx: 0.43 Ang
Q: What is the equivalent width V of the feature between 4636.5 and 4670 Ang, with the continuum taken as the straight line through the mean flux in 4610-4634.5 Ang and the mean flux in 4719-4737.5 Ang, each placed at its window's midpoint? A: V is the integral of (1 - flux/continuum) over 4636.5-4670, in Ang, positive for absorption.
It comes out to 1.84 Ang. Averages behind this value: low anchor 12.7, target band 11.8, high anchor 11.9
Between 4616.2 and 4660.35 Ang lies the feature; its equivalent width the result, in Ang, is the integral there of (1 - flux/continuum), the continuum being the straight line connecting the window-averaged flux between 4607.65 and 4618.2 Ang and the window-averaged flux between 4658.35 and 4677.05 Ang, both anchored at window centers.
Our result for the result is 1.74 Ang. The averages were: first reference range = 13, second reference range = 12.4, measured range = 12.2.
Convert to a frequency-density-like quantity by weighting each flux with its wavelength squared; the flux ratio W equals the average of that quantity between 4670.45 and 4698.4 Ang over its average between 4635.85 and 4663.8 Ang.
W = 1.04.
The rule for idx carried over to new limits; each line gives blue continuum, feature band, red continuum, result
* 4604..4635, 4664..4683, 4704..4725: 0.3 Ang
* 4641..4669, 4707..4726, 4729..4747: -0.5 Ang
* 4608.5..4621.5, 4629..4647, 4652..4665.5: 0.7 Ang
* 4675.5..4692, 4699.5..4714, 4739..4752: 1.3 Ang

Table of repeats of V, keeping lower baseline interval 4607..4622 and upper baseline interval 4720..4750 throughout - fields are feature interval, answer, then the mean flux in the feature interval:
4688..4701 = 0.4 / 11.9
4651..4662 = 0.2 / 12.3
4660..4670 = 0.5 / 11.9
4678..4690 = 0.4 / 12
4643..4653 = 0.8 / 11.7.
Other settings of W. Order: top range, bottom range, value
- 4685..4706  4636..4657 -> 1.02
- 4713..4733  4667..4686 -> 1.01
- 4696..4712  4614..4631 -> 0.92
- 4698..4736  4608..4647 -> 0.97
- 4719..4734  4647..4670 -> 1.04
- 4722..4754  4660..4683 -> 1.00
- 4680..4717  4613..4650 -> 0.98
